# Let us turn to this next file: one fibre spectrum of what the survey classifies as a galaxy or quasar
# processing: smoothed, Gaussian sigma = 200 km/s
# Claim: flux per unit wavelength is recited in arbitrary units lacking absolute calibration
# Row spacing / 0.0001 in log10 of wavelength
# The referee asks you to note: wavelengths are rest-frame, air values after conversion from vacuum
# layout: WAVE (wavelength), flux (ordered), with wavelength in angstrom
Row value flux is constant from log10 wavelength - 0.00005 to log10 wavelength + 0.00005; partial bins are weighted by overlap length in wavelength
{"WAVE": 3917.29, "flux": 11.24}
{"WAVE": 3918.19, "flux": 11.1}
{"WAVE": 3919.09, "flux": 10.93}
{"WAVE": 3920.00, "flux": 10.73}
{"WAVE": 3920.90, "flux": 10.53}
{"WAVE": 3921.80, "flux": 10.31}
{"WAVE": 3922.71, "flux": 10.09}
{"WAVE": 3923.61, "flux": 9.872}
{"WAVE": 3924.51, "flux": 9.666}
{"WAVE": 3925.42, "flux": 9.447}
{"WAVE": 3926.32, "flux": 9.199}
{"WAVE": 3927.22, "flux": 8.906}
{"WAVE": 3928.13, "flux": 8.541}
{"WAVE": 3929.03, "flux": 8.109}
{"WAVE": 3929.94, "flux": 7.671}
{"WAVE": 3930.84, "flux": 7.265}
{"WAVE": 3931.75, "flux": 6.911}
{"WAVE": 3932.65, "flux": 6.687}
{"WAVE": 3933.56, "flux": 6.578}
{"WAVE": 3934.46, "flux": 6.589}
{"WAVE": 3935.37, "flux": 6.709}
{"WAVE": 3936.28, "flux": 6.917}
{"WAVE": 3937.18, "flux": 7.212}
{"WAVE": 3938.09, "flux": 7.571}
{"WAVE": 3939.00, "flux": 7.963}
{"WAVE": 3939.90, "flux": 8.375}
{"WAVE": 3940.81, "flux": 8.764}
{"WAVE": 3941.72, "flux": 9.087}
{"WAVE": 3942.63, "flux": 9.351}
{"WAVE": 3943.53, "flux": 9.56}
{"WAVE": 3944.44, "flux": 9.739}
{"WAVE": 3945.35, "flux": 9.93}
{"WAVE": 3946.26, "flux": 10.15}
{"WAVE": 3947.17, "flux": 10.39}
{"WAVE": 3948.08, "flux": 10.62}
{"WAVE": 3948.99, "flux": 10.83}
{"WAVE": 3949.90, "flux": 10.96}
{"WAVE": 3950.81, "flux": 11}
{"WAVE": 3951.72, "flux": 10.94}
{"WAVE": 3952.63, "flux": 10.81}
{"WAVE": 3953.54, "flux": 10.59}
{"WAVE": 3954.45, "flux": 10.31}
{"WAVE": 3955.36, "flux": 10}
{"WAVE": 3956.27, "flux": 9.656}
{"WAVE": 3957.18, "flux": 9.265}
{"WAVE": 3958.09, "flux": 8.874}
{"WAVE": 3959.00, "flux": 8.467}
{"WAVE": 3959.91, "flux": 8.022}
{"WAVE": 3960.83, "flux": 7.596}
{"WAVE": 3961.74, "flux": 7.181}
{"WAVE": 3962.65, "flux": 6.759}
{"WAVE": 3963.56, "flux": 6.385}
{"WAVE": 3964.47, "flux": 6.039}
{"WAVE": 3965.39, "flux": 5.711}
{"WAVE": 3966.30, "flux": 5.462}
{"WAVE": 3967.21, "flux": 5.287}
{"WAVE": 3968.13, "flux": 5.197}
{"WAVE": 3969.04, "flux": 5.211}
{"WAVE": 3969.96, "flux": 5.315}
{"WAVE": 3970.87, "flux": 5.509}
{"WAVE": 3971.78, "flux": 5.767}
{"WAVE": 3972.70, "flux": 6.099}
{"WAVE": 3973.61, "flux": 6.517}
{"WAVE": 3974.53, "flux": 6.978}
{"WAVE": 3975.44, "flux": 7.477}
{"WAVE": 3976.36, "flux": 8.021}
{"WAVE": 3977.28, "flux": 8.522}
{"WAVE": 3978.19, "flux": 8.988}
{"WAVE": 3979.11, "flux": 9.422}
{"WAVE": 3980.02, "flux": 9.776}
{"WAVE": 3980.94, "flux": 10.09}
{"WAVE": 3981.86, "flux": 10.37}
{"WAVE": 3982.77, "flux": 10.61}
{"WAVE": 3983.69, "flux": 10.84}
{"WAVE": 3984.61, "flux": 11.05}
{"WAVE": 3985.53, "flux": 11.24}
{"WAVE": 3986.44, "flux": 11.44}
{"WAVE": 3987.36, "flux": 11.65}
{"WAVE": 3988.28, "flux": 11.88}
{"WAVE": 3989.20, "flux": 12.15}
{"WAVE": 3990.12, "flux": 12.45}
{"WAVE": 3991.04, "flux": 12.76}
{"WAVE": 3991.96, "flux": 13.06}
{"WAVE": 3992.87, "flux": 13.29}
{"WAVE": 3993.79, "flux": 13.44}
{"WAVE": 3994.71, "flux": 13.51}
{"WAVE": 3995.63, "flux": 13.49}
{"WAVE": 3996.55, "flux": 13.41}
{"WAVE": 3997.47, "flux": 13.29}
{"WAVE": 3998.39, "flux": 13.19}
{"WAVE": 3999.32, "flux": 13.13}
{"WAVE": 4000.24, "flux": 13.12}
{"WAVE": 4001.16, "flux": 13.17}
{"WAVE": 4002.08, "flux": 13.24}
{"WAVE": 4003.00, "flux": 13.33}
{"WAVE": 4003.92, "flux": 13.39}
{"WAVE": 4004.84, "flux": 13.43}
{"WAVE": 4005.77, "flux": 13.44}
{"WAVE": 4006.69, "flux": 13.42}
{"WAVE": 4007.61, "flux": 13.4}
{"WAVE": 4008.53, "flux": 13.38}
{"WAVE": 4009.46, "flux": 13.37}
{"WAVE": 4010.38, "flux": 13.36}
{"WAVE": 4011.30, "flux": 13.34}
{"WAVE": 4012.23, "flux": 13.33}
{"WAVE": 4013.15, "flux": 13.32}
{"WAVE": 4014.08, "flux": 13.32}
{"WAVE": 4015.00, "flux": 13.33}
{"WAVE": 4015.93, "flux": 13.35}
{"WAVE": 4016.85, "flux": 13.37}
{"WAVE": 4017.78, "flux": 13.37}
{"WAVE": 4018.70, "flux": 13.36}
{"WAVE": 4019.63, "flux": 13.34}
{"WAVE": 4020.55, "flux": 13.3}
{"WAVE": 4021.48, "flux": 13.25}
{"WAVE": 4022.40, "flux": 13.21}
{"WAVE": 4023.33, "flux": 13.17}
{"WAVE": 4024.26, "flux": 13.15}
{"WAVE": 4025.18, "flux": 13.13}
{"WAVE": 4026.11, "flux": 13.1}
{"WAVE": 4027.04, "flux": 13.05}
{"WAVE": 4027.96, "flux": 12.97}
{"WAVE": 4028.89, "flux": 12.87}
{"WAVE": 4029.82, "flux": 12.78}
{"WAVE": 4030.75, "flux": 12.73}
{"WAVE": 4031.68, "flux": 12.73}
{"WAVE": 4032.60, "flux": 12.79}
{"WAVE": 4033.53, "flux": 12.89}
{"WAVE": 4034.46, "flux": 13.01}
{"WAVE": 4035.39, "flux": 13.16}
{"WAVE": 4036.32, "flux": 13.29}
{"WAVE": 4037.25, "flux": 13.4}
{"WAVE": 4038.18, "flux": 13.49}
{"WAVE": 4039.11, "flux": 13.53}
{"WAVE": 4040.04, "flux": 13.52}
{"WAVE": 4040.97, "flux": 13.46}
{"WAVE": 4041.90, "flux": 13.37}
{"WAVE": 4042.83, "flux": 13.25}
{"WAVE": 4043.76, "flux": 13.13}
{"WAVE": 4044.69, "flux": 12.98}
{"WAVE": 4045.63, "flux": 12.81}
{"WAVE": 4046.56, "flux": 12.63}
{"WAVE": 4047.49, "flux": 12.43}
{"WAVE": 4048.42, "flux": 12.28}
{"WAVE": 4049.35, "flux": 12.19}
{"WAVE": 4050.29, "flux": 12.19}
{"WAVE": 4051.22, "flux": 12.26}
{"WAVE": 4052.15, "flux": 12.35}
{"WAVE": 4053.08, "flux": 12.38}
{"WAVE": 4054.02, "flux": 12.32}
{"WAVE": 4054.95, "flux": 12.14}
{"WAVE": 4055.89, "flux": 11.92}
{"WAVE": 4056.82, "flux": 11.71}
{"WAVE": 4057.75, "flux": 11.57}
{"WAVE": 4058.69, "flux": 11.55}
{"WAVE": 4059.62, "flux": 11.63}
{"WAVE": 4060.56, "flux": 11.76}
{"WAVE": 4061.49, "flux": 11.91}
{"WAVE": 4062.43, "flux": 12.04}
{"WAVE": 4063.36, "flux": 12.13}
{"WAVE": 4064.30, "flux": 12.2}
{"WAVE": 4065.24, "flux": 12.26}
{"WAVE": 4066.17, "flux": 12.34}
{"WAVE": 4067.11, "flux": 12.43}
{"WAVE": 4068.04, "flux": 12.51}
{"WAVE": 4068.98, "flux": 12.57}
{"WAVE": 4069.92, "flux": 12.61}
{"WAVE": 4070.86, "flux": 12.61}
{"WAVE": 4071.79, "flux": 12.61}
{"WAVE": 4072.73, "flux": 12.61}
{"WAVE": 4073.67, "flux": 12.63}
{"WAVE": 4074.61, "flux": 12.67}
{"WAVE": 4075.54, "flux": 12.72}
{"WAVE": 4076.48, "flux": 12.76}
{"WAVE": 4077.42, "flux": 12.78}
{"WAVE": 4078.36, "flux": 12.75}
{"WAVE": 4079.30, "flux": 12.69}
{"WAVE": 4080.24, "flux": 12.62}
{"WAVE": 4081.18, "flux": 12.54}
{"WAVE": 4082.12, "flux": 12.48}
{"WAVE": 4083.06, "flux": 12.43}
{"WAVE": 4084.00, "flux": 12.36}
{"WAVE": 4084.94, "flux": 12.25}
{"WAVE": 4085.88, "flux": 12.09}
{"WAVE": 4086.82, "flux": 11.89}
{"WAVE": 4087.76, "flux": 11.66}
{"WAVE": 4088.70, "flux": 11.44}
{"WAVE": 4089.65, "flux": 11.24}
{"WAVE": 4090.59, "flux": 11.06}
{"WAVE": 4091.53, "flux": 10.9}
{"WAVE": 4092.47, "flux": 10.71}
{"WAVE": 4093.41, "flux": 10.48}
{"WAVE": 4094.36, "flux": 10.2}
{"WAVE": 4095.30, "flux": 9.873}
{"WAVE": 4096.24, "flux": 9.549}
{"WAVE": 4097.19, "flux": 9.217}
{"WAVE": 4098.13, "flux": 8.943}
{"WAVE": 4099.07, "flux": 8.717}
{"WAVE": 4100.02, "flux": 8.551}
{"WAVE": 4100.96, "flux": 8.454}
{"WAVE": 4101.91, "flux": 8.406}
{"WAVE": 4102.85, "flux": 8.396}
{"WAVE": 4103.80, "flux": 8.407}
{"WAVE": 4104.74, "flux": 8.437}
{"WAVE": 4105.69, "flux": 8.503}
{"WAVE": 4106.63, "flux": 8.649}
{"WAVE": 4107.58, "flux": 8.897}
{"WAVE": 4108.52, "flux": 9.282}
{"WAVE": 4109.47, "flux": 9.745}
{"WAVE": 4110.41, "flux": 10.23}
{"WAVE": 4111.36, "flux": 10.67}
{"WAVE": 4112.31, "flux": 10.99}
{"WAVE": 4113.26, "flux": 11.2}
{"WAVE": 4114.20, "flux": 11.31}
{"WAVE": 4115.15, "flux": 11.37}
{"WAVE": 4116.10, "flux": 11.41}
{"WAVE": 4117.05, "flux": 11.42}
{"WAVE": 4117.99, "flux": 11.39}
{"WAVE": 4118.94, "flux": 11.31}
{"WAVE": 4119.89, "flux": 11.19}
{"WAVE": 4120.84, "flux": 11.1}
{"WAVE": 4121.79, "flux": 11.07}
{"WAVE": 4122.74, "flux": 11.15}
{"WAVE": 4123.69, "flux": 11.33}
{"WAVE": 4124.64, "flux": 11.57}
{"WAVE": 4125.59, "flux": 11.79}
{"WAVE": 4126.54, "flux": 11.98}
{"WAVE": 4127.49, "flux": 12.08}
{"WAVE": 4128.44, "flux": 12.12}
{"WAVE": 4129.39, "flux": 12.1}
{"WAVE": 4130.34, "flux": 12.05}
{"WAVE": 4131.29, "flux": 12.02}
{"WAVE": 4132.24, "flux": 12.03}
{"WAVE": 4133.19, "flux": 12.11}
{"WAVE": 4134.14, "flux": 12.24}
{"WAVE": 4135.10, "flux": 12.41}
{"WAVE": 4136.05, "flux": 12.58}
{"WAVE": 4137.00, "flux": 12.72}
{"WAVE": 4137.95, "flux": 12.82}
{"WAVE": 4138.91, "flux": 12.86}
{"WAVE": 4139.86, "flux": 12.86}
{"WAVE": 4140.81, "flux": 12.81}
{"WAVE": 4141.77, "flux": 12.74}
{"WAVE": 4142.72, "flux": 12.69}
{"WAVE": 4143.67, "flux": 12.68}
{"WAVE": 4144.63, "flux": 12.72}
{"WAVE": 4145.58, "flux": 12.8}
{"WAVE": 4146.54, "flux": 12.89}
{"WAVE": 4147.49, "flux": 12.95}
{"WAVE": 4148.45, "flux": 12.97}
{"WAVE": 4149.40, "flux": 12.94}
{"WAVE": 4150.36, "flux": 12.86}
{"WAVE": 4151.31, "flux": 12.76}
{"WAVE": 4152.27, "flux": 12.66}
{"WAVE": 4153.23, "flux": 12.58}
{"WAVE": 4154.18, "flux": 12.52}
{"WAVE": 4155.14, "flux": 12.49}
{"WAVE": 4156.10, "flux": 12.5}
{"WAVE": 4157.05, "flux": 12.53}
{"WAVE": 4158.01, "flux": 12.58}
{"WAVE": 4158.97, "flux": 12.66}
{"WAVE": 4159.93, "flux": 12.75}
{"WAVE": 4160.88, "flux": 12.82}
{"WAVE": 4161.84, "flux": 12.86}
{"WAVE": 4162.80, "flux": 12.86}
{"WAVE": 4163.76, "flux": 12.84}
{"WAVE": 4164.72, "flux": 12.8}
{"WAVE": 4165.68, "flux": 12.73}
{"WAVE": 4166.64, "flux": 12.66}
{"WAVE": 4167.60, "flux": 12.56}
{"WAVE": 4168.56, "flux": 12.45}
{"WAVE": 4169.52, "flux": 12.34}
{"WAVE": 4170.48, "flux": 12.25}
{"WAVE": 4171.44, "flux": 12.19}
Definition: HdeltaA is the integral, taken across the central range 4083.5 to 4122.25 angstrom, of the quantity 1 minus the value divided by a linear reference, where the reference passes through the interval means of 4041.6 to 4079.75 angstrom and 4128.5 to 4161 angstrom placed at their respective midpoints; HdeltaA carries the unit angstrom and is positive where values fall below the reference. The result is 6.8 angstrom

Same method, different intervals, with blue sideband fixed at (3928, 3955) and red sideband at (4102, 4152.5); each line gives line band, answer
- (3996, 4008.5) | -4.57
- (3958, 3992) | 3.31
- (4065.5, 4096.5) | -3.22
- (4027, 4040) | -3.66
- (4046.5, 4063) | -2.46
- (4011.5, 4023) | -3.88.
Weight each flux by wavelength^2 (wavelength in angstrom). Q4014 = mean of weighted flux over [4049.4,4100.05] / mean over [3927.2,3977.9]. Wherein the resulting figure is 1.6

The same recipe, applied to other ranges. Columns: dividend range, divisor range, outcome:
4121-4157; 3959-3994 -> 1.53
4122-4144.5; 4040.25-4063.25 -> 1.03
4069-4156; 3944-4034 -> 1.11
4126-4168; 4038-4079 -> 1.05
